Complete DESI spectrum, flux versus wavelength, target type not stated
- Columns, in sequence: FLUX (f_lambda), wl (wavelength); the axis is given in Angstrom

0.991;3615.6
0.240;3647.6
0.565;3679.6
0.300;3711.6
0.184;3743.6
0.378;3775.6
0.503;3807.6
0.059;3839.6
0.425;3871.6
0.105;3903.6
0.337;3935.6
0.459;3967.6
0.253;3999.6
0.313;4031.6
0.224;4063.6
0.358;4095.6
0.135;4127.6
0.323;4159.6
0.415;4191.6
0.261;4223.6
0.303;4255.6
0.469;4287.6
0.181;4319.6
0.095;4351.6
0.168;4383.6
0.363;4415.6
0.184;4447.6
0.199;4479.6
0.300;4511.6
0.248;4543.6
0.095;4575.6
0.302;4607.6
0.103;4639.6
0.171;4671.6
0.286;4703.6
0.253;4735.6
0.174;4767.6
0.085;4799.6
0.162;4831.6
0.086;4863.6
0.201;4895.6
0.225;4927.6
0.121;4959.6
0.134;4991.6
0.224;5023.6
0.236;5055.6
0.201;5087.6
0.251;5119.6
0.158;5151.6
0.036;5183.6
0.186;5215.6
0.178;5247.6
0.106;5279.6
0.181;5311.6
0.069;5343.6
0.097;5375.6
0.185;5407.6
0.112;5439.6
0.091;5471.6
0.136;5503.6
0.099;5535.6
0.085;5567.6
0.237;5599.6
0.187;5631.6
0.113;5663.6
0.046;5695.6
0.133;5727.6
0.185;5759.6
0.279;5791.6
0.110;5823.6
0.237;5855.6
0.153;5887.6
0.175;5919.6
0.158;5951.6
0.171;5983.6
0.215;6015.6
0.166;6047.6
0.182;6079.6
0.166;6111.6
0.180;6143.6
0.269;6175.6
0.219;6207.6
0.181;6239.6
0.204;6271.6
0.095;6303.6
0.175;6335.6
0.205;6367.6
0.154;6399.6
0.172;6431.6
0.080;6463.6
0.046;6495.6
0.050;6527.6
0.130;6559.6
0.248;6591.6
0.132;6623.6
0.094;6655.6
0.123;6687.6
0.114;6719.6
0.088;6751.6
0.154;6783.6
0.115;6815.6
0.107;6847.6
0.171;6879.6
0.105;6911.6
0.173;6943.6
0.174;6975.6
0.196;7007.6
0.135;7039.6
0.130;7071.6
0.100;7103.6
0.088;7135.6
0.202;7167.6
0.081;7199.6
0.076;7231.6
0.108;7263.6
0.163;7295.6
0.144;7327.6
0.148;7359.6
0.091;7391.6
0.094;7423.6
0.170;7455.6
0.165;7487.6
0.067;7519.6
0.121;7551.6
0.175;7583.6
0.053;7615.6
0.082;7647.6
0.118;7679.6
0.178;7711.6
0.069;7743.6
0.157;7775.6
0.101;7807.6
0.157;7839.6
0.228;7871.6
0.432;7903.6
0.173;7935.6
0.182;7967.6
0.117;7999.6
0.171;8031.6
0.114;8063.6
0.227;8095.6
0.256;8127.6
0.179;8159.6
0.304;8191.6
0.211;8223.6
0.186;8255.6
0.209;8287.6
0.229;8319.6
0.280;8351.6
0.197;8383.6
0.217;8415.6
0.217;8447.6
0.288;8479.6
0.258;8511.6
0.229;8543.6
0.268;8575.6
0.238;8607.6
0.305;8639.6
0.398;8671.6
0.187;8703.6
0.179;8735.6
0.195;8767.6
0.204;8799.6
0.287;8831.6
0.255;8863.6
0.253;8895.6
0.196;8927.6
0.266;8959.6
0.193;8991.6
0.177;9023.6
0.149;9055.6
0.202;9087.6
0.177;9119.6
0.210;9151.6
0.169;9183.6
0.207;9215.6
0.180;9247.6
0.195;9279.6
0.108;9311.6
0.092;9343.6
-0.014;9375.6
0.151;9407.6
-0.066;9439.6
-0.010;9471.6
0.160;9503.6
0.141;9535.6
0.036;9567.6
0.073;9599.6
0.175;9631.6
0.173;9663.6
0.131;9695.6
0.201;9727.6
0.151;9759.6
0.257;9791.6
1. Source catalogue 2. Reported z 1.12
